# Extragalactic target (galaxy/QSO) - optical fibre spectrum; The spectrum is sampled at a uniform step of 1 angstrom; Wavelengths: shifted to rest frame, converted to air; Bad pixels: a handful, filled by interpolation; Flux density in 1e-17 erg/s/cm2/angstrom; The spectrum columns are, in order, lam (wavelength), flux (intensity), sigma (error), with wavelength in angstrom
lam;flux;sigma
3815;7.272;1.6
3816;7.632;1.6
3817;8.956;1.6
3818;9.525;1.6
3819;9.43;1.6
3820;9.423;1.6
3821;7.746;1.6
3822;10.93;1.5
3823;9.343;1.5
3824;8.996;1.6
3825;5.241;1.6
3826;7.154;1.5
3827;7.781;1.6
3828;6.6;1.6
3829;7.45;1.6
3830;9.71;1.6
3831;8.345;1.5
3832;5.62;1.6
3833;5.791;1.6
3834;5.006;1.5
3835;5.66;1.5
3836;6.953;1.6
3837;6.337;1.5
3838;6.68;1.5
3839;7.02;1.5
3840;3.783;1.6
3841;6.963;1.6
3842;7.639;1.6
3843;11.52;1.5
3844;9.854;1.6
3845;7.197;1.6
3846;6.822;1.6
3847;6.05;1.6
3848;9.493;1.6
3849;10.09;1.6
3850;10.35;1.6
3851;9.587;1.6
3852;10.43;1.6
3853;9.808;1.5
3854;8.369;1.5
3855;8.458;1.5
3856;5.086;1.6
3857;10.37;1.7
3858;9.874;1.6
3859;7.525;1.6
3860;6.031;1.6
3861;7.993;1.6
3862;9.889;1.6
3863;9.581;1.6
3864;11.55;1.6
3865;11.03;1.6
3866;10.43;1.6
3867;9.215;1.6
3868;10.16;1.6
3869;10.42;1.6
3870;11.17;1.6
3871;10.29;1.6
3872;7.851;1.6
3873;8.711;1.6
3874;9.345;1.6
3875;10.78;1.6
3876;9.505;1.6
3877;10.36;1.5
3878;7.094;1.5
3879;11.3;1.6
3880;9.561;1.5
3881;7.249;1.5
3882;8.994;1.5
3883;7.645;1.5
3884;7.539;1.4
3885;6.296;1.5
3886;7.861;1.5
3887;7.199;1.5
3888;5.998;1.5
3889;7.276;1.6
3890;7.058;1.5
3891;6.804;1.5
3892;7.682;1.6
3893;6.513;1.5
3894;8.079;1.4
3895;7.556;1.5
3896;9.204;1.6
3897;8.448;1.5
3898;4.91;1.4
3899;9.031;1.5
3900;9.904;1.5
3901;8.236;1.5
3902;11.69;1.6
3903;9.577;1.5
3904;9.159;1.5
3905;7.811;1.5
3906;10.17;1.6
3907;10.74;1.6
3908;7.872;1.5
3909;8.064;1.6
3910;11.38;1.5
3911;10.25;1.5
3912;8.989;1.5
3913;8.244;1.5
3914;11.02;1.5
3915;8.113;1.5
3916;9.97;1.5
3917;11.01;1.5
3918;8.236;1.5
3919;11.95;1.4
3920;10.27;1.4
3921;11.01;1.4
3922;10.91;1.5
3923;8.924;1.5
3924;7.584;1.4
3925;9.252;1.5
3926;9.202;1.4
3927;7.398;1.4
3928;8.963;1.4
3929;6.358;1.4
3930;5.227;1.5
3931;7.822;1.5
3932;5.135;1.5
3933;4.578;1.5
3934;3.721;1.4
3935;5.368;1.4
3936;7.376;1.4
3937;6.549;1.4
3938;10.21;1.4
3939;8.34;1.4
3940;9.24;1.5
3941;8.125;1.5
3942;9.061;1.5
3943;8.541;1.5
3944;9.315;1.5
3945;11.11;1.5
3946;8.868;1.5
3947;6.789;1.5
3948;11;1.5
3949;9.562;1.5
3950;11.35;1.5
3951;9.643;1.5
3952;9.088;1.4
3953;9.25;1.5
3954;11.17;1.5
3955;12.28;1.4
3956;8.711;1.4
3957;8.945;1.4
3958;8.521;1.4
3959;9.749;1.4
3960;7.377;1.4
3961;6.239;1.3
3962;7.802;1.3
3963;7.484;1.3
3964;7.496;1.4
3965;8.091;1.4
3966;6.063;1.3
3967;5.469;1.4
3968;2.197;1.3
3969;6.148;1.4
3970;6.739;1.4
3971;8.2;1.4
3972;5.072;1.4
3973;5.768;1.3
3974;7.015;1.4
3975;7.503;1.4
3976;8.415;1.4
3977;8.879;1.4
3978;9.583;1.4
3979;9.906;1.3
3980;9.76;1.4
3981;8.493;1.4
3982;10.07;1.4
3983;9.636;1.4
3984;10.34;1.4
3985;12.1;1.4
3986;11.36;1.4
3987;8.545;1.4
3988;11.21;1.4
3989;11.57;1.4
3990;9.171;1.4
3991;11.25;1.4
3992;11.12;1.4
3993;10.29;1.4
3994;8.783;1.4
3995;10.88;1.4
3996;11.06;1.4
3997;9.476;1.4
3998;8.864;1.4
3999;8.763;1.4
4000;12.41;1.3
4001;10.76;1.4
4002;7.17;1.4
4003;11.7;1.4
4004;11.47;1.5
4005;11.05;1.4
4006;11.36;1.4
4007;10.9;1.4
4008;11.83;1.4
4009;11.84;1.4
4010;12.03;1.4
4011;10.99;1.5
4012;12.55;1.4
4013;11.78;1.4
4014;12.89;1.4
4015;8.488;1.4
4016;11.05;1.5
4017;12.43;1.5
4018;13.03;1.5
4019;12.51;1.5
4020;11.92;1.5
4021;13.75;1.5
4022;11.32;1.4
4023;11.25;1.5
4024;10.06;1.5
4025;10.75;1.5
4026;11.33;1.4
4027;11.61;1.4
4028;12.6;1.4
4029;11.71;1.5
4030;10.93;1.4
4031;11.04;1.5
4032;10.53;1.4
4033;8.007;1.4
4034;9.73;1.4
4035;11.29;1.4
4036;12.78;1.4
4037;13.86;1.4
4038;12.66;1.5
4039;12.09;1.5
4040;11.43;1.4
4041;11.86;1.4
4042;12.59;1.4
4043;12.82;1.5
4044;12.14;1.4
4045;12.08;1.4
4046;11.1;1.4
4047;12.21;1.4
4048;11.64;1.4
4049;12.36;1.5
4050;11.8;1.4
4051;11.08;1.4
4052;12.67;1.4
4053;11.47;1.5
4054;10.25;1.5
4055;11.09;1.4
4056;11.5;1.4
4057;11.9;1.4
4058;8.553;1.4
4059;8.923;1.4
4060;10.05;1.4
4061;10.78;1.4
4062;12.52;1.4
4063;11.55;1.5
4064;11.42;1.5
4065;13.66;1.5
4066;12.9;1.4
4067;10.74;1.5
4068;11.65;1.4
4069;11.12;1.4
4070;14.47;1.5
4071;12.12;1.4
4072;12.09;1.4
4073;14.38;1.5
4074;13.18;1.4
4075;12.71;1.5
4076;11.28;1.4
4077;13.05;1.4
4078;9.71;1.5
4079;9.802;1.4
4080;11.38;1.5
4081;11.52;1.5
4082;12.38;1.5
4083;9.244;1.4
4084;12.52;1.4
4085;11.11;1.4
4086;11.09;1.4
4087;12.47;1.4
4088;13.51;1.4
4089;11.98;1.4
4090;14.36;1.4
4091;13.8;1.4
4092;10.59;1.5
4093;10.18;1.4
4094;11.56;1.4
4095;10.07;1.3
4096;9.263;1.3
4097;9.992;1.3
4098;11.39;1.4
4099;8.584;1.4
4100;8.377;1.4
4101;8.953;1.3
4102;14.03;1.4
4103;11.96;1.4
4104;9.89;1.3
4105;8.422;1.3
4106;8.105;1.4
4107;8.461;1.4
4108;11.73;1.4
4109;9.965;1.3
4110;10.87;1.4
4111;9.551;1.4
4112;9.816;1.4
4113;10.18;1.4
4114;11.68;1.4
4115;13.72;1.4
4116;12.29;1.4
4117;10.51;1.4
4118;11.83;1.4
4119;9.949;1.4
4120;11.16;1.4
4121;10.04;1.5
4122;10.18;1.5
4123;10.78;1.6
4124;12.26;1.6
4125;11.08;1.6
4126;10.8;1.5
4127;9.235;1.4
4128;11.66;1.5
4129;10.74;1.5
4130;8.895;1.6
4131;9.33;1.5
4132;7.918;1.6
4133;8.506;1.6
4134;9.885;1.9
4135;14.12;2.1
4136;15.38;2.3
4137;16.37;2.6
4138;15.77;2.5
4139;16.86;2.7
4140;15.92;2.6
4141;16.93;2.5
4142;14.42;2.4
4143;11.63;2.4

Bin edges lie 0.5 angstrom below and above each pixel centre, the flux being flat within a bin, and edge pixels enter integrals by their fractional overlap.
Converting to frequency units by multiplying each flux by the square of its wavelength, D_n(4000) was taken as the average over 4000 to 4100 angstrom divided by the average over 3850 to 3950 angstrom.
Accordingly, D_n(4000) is 1.42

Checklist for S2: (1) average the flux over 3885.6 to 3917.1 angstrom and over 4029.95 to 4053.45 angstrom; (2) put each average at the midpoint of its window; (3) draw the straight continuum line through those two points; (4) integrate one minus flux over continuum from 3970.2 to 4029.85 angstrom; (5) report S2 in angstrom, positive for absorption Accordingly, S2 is 1.9 angstrom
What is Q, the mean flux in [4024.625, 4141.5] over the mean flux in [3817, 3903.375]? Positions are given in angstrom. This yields 1.37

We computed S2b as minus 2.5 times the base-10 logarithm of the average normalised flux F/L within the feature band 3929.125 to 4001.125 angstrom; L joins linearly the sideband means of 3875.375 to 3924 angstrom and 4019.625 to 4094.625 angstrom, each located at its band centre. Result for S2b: 0.16 mag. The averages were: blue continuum 8.8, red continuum 11.7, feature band 8.62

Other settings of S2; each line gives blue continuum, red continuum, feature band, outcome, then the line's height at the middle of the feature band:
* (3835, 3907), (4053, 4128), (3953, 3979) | 5.2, 9.66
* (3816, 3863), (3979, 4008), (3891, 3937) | 3.4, 9.16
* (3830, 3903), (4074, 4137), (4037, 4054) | -2.8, 10.3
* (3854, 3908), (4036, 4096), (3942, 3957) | 0.2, 9.84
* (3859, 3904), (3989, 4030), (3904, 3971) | 8.5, 9.75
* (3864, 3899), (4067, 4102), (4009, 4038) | -2.5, 10.6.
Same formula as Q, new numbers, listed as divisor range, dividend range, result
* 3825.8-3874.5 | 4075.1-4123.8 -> 1.31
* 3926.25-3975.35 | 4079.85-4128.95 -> 1.40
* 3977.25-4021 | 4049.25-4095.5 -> 1.08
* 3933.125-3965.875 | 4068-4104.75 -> 1.34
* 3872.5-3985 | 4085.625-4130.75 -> 1.28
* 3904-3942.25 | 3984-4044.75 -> 1.31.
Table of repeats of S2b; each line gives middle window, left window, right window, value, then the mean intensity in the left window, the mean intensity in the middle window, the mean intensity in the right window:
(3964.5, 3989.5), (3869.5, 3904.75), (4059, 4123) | 0.16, 8.45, 8.33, 11.2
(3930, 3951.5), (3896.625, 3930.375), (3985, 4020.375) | 0.20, 9.13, 8.11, 10.9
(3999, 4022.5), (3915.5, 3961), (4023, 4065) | -0.09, 8.71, 11.5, 11.4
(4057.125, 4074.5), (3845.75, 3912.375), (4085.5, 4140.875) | -0.10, 8.81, 11.8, 11.2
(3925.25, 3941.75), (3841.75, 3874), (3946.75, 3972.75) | 0.17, 9.17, 7.16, 8.08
